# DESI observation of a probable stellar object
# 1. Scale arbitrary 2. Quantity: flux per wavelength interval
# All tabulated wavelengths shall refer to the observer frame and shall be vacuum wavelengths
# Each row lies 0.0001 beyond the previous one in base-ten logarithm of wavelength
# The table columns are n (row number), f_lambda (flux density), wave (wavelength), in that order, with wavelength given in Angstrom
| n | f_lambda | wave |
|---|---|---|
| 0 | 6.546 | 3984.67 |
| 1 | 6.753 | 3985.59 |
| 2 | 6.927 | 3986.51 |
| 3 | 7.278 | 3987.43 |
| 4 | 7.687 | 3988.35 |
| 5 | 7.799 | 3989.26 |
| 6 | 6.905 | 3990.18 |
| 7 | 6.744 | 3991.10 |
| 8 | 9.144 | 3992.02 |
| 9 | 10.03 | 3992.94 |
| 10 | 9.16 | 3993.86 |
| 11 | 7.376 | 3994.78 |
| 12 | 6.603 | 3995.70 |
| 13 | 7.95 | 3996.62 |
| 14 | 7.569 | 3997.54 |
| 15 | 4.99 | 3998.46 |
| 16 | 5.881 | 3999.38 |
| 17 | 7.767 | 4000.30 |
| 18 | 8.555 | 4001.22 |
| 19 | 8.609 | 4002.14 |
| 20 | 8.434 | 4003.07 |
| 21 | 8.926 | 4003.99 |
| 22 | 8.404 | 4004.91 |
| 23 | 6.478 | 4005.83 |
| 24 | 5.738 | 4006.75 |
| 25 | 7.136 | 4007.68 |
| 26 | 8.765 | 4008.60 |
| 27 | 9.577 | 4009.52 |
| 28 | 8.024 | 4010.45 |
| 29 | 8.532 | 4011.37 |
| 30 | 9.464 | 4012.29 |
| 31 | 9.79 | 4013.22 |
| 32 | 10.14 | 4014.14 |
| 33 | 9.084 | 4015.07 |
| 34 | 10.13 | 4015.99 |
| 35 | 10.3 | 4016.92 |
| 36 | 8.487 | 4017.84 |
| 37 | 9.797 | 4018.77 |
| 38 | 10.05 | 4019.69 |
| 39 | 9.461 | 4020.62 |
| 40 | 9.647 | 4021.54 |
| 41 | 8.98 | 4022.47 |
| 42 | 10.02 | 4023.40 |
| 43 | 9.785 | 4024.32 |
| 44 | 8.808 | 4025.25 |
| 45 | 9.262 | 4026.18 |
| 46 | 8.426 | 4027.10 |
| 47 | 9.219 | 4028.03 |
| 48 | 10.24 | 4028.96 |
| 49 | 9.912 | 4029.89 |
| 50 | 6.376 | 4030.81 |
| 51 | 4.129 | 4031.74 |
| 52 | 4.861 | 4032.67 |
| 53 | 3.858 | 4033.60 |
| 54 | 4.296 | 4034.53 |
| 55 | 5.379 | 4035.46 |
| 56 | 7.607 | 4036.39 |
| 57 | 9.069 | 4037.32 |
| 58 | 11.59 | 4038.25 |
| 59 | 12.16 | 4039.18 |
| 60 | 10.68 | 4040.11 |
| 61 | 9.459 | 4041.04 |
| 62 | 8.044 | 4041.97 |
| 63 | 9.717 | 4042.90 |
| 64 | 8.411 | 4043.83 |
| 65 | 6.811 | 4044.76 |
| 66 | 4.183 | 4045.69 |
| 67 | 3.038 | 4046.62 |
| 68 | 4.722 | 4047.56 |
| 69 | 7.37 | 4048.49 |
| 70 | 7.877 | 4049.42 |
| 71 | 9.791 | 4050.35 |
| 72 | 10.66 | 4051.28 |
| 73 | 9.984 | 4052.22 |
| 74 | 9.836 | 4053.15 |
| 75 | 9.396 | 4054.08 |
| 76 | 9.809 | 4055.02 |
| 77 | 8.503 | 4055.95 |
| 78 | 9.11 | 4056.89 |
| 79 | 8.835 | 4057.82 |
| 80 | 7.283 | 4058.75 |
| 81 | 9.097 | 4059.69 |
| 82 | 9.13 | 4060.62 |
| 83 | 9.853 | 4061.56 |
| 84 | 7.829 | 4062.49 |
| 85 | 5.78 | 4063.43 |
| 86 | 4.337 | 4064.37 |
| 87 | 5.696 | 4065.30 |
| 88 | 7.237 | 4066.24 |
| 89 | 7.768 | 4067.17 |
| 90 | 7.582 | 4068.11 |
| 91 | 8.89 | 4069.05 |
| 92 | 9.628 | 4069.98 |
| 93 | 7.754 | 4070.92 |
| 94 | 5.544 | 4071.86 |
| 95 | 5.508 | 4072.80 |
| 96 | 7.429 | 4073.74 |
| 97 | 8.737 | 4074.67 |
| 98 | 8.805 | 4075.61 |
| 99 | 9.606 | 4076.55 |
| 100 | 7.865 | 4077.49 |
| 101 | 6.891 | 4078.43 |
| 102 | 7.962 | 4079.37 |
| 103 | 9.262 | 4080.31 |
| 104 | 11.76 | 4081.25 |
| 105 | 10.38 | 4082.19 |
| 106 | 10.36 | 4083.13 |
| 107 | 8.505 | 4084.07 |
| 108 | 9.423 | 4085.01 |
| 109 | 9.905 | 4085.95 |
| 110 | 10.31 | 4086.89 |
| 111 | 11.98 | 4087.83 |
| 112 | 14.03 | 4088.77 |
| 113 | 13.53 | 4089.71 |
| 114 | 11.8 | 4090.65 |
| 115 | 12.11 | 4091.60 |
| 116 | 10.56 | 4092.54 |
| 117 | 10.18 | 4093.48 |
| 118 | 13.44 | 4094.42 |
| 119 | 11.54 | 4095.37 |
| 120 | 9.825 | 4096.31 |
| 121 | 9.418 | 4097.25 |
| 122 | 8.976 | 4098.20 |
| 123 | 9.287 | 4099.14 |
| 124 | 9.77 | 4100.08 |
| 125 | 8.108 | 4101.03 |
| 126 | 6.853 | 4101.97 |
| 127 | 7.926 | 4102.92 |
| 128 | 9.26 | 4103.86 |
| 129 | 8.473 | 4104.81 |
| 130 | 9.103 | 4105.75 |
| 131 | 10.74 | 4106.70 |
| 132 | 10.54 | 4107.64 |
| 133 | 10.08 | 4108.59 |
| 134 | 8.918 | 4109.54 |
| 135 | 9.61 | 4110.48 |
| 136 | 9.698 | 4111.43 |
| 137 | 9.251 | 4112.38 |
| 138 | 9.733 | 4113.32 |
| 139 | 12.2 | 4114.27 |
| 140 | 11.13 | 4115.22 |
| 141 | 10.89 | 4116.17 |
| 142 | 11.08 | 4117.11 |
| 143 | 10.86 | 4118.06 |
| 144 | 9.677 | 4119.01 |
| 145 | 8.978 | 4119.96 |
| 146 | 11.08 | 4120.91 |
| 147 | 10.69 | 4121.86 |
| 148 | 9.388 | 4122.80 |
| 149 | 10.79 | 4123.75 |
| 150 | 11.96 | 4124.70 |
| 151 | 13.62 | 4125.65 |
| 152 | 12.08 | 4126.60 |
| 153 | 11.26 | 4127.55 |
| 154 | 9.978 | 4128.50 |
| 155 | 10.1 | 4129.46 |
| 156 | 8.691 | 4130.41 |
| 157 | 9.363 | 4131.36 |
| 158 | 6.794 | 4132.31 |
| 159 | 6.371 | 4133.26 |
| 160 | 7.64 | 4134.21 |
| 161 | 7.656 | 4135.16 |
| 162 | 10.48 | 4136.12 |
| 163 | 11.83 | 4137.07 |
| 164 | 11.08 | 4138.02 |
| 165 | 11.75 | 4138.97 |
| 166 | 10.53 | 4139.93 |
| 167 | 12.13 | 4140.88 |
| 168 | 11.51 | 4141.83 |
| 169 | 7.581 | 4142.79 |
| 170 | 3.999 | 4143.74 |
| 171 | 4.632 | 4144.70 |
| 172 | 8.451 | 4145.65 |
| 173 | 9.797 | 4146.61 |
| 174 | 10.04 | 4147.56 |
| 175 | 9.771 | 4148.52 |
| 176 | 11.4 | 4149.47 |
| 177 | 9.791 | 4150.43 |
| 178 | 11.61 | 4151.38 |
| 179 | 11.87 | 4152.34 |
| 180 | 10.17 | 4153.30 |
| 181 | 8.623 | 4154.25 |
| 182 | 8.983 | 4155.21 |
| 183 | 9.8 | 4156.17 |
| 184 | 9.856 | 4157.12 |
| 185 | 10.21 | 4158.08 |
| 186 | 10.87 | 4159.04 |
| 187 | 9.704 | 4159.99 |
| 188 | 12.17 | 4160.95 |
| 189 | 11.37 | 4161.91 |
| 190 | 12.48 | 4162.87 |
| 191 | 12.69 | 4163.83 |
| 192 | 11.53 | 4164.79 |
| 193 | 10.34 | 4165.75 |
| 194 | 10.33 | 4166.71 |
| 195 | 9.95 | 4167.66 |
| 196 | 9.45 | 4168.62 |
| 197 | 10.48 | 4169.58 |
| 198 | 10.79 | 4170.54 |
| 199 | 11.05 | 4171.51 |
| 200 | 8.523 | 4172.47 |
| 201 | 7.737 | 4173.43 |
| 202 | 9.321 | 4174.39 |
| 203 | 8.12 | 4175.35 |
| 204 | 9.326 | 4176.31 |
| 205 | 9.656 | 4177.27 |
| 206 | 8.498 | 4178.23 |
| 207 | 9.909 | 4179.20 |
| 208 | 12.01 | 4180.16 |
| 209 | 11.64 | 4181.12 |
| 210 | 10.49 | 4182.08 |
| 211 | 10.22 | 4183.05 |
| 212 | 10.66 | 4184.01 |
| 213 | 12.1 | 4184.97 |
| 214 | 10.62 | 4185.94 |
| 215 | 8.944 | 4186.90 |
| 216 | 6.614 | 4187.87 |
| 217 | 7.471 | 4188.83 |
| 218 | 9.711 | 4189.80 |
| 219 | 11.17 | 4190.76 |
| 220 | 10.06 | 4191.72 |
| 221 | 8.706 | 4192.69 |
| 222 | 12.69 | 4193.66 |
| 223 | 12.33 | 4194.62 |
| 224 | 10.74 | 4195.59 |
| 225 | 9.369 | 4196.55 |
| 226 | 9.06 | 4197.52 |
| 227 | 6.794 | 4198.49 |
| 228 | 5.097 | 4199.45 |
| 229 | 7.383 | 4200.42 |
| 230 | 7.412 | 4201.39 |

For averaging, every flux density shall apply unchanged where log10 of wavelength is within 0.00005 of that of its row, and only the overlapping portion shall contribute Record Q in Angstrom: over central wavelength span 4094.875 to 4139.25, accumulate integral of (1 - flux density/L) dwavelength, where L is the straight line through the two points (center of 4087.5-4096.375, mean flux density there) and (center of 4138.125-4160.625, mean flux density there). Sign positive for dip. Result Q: 4.4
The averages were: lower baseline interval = 12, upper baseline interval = 9.74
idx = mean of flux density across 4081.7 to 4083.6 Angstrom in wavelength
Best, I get 10.4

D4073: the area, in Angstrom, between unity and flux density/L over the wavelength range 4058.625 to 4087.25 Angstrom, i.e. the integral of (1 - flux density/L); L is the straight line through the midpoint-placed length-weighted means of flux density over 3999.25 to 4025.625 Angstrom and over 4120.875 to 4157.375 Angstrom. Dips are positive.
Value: 3.2 Angstrom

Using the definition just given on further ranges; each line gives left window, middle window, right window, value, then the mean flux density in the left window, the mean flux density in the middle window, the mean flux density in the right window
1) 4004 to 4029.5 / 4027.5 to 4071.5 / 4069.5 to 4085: 4.2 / 9.03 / 7.93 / 8.53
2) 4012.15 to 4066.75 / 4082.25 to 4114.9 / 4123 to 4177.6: -3.4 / 8.34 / 10.2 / 9.96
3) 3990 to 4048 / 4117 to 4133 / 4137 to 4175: -1.1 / 8.14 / 10.3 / 10.1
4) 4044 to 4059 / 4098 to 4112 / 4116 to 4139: 0.5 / 7.97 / 9.16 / 10.1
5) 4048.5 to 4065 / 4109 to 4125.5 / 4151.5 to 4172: -1.1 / 8.59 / 10.4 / 10.6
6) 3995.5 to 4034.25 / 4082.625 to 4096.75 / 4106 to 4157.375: -2.8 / 8.28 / 11.2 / 9.93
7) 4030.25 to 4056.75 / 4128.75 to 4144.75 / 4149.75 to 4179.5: 0.9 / 7.8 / 9.07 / 10.2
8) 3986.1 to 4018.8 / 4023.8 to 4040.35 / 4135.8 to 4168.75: 1.0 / 8.15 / 8.06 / 10.2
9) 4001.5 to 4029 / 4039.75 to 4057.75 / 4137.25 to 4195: 1.8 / 8.97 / 8.28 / 10.1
